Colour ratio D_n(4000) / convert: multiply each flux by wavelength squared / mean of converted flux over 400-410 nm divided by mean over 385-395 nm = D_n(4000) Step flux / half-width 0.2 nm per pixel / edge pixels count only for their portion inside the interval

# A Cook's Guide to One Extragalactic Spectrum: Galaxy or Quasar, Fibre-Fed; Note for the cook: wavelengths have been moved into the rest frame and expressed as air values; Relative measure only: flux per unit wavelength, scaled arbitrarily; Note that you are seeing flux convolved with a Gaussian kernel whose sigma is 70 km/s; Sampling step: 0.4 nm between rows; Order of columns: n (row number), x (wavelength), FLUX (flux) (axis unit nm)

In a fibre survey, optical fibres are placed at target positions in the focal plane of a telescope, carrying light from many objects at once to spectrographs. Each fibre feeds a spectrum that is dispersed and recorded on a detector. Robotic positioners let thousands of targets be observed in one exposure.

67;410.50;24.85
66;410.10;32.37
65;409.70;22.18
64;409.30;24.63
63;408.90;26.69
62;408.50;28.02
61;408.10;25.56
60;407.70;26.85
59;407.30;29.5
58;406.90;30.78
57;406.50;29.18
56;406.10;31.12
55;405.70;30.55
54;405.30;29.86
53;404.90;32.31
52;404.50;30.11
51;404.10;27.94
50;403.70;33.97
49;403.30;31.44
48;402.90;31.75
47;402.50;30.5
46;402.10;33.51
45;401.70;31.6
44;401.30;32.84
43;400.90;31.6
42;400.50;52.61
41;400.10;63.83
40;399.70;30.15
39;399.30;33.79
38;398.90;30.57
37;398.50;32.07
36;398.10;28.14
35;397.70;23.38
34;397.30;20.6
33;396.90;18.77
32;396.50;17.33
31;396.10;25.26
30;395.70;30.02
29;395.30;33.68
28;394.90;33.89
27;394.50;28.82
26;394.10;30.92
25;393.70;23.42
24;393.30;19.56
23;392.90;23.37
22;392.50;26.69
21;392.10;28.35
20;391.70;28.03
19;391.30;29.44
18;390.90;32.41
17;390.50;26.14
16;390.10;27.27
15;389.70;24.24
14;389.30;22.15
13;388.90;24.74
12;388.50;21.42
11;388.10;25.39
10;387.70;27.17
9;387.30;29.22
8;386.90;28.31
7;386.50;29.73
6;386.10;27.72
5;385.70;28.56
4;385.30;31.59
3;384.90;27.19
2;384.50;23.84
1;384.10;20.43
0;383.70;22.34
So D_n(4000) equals 1.26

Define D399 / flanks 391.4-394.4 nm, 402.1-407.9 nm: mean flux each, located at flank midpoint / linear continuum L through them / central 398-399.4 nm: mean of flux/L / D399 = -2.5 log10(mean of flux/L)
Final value -0.11 mag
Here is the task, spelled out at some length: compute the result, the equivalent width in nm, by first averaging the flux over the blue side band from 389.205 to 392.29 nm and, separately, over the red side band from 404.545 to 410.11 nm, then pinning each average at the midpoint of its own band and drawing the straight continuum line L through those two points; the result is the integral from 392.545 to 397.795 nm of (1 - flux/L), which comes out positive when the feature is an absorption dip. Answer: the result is 0.437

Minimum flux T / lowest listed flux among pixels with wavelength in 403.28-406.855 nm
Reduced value 27.94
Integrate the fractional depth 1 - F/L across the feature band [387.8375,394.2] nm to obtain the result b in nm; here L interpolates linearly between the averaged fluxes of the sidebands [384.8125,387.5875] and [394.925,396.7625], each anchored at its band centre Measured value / 0.49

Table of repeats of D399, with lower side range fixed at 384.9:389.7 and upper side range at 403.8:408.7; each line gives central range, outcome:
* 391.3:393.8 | 0.090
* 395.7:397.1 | 0.273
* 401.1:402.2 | -0.134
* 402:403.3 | -0.101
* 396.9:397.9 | 0.302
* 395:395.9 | -0.151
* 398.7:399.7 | -0.120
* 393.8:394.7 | -0.053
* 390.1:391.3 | -0.065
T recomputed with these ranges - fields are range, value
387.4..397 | 17.33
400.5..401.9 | 31.6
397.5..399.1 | 23.38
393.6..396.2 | 23.42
